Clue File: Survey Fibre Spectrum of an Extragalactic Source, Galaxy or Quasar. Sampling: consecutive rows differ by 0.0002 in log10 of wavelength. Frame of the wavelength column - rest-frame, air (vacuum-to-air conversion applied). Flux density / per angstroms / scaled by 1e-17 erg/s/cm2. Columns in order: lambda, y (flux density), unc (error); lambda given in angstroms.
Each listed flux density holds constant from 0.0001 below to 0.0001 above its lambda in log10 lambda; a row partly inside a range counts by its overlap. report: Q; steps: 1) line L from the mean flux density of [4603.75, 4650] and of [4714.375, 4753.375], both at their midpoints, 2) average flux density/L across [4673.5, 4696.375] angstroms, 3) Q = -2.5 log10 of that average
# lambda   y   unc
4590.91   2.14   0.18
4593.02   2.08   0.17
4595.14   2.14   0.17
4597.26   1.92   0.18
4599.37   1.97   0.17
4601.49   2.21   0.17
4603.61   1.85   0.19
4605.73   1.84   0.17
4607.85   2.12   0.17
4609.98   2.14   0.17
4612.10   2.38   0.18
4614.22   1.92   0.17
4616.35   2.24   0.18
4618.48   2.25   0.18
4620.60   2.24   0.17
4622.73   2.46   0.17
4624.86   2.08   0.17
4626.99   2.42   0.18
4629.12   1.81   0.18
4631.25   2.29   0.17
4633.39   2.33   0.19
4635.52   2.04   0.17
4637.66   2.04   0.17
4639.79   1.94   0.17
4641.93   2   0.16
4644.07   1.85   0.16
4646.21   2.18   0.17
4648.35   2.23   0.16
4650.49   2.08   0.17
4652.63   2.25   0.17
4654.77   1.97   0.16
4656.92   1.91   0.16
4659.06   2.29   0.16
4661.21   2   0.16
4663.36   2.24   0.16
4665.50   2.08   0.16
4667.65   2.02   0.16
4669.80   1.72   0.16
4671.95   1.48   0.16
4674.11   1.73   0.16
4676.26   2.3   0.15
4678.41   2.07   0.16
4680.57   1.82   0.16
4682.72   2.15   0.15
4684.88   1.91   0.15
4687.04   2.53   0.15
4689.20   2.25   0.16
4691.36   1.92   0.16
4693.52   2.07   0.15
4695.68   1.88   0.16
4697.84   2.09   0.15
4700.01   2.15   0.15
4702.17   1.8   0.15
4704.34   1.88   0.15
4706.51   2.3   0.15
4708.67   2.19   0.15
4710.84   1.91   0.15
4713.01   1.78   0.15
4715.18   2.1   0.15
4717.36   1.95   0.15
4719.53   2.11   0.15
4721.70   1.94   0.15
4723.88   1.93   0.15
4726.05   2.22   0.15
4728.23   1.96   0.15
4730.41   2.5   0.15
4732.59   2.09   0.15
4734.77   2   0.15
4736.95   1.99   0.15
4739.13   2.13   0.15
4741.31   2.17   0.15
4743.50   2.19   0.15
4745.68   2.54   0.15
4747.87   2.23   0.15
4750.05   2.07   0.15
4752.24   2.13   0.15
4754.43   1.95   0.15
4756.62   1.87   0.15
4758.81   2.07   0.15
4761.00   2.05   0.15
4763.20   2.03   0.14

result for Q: 0.03 mag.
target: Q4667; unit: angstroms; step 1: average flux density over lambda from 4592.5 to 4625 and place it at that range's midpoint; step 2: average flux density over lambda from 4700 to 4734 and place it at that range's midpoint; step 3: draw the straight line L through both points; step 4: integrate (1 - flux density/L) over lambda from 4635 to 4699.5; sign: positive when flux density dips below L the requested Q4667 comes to 1.3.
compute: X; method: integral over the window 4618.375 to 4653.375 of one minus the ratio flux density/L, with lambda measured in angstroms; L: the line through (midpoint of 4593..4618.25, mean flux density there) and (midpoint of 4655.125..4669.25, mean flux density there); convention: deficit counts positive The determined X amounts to -1.21 angstroms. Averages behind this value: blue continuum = 2.07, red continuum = 2.07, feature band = 2.14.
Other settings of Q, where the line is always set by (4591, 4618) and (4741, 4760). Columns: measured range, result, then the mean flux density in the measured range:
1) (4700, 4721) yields 0.06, 2.01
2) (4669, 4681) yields 0.13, 1.86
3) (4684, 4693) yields -0.02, 2.15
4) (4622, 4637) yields -0.06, 2.19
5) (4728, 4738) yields 0.00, 2.12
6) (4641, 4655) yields 0.00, 2.09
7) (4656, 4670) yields 0.02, 2.06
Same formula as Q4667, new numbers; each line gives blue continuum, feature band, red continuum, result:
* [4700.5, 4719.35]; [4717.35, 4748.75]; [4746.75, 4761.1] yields -1.66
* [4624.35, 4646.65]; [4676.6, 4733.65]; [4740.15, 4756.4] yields 1.99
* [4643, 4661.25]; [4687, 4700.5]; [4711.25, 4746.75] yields -0.01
